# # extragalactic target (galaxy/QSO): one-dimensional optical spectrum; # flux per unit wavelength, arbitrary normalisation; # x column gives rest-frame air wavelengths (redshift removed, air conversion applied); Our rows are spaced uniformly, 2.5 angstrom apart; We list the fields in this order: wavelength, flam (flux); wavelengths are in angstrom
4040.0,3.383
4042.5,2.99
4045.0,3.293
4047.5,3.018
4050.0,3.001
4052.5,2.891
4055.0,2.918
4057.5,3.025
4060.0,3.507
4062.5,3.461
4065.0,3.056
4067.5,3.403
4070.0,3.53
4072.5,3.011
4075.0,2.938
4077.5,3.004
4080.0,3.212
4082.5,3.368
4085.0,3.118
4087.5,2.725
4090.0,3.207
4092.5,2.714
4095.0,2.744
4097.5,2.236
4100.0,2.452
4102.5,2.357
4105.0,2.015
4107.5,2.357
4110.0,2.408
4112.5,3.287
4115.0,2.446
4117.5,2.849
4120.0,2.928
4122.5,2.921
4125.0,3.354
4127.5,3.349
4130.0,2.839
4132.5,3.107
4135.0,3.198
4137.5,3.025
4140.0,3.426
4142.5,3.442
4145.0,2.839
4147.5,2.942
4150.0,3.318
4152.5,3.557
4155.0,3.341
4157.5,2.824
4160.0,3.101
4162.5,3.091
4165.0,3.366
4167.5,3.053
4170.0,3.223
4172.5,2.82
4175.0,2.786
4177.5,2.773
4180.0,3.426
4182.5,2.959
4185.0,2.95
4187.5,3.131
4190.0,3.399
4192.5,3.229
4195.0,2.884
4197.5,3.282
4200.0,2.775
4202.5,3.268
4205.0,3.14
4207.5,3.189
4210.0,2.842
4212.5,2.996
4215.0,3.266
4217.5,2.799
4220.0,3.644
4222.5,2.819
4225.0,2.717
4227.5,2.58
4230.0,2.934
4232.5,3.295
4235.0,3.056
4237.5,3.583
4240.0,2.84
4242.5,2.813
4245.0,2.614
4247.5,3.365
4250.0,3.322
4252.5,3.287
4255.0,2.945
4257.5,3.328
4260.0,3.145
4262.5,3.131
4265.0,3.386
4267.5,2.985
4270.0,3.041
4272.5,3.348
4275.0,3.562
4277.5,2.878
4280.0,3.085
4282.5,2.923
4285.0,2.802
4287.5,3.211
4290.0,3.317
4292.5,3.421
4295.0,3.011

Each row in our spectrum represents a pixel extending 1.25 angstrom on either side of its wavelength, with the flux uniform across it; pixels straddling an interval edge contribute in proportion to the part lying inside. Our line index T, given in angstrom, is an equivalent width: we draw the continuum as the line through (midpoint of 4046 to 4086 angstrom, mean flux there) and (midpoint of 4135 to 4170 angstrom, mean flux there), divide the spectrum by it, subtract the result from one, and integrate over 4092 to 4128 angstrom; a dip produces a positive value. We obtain 5.5 angstrom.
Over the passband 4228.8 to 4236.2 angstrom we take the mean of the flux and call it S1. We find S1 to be 3.1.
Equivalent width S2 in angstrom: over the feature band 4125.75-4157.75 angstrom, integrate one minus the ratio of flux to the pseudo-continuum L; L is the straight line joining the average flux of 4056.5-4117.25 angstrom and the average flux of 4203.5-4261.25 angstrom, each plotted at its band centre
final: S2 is -2.40 angstrom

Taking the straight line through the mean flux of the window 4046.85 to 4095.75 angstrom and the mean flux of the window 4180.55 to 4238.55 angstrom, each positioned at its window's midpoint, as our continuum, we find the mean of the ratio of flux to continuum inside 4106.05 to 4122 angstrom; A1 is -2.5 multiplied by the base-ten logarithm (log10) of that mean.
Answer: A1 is 0.14 mag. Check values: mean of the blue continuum 3.1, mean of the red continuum 3.08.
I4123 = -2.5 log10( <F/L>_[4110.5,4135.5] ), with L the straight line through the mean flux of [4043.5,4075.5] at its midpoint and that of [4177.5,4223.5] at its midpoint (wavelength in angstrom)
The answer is 0.046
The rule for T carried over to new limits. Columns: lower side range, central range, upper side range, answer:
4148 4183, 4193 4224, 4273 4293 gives 0.51 angstrom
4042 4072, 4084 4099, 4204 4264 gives 1.78 angstrom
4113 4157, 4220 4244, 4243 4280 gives 1.18 angstrom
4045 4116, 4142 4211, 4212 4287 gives -2.08 angstrom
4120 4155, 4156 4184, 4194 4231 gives 0.57 angstrom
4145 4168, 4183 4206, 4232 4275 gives 0.35 angstrom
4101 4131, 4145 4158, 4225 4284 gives -1.55 angstrom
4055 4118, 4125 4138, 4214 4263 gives -0.80 angstrom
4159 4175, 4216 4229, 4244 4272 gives 0.86 angstrom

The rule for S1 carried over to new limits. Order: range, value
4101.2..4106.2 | 2.19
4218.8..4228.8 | 2.94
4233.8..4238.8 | 3.32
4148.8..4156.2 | 3.41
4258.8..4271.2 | 3.14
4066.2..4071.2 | 3.46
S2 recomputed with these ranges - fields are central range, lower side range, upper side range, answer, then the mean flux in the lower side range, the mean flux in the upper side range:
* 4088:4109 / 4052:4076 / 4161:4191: 4.2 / 3.19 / 3.08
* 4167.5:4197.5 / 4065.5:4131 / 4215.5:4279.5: -0.6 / 2.88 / 3.1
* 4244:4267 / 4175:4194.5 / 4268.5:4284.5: -0.4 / 3.09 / 3.12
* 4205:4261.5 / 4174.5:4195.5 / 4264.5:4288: 0.5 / 3.08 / 3.11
